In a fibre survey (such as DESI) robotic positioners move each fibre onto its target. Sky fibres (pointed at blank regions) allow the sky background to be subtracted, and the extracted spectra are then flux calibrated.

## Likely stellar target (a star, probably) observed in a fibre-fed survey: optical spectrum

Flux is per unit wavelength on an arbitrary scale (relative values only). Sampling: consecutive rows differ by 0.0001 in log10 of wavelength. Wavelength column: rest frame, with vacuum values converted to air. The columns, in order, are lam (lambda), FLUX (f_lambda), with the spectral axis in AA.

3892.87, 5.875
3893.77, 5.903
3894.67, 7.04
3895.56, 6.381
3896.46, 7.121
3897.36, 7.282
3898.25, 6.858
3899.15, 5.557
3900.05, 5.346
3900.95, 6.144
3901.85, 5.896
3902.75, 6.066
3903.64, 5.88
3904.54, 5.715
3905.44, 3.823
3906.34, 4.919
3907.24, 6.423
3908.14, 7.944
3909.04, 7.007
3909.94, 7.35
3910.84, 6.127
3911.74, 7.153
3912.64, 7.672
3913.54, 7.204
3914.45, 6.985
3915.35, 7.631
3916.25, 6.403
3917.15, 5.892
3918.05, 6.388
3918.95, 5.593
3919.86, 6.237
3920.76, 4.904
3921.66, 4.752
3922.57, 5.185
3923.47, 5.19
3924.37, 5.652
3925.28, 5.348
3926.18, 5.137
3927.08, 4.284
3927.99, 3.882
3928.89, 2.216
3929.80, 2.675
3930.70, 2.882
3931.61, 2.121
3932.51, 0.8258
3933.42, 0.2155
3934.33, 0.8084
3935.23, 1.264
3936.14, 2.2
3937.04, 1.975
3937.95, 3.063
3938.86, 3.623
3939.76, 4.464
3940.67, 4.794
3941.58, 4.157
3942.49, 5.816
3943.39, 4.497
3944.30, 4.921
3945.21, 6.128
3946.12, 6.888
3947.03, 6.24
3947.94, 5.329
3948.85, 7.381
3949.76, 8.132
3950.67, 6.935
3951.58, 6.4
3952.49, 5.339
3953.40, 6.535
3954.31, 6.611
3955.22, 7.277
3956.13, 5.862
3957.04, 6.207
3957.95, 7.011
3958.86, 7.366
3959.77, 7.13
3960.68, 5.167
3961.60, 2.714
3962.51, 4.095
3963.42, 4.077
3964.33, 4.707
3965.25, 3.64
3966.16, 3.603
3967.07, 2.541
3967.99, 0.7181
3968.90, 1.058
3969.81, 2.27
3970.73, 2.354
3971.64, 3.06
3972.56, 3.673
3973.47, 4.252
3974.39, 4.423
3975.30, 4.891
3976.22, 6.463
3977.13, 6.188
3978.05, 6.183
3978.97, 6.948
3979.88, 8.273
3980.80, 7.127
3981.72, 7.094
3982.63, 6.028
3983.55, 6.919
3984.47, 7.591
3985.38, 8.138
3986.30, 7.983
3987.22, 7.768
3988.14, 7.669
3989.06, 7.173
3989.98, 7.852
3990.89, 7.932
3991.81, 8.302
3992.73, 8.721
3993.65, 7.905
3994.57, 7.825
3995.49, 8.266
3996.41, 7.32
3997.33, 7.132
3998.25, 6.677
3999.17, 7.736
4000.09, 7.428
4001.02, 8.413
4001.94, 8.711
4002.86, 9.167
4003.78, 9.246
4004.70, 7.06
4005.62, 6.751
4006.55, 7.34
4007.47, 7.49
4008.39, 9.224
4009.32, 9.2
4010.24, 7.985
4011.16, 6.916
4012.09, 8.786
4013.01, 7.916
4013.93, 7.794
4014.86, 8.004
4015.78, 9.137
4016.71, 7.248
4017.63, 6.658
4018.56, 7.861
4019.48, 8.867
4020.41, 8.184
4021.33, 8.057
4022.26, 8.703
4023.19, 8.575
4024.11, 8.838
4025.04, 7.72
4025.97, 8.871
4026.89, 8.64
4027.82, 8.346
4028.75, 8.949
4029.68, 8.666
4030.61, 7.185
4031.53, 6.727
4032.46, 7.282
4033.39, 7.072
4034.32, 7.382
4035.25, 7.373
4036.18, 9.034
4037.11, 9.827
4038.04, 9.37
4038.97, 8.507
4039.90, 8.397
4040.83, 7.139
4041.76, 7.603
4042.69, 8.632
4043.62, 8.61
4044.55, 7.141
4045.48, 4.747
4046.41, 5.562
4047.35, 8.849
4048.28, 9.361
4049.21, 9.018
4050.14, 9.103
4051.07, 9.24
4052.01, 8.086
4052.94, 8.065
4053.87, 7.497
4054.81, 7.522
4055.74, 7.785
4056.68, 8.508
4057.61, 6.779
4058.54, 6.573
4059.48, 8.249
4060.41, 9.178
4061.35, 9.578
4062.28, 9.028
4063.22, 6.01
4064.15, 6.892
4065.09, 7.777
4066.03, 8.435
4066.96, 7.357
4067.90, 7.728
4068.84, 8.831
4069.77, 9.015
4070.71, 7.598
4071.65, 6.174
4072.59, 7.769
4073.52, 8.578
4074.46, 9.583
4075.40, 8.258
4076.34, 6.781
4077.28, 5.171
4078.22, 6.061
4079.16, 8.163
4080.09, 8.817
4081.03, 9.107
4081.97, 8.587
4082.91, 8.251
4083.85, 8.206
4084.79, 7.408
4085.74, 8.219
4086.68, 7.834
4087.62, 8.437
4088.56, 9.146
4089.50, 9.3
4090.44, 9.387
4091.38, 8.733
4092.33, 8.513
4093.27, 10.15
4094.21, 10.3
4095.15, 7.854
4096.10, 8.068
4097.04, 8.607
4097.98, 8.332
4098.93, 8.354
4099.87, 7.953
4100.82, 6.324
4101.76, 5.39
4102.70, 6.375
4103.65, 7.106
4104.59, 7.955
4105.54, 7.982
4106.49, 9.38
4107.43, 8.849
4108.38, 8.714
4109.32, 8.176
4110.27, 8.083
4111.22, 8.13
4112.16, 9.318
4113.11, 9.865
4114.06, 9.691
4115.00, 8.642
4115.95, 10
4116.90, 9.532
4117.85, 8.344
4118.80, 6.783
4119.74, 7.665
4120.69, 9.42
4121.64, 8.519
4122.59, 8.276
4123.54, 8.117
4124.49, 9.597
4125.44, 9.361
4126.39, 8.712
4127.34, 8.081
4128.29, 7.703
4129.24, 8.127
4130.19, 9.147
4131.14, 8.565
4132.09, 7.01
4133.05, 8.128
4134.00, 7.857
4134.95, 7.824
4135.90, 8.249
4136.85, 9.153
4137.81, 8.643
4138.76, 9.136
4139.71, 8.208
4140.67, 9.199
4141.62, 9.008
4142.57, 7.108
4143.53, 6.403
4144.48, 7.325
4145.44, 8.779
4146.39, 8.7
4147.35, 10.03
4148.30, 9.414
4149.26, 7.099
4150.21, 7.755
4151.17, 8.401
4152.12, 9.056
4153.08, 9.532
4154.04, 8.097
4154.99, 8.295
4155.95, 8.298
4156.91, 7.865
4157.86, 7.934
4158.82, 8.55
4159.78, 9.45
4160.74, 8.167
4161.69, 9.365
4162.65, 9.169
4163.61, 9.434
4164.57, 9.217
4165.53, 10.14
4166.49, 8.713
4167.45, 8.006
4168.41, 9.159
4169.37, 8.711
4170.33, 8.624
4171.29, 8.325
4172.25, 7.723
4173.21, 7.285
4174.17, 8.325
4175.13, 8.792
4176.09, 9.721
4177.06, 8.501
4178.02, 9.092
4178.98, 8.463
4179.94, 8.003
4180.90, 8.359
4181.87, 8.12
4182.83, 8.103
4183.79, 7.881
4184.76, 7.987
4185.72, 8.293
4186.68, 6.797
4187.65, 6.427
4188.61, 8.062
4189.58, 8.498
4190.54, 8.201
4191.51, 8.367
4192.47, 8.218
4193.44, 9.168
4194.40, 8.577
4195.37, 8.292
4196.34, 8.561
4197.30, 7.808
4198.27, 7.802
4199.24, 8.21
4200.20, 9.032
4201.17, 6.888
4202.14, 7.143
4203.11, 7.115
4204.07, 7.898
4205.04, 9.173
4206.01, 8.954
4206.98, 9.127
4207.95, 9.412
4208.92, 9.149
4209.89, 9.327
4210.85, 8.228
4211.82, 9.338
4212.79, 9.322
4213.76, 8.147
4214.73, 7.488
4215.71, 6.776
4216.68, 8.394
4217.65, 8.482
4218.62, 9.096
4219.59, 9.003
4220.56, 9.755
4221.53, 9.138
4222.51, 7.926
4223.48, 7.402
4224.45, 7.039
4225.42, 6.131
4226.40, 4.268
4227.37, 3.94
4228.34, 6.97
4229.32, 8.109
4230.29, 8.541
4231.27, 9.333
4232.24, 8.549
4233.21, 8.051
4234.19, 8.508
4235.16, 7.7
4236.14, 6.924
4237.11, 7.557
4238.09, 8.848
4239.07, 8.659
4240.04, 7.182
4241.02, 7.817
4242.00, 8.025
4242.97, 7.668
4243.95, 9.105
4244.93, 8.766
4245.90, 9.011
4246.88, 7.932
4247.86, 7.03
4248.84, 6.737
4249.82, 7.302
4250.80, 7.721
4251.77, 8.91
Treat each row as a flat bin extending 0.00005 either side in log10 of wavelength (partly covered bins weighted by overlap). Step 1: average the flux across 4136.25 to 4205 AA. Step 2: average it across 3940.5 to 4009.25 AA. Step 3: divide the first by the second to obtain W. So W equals 1.3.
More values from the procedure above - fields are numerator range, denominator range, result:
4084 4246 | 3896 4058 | 1.29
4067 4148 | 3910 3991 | 1.59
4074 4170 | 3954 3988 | 1.57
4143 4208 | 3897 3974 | 1.69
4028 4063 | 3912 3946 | 1.81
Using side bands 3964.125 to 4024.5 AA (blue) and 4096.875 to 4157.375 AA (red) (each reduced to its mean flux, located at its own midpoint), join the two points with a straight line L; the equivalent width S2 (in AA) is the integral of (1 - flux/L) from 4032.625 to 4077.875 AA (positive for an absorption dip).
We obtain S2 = -2.2 AA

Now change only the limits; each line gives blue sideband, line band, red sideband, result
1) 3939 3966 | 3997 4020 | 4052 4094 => -3.94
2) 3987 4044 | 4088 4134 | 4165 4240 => -1.88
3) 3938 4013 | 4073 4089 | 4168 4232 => -1.94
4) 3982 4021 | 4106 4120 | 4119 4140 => -0.70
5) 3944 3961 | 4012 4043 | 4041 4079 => -3.07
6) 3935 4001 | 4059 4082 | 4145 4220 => -2.93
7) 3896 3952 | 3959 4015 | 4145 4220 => -4.06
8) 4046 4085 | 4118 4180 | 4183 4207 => -3.44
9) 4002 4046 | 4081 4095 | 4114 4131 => -0.52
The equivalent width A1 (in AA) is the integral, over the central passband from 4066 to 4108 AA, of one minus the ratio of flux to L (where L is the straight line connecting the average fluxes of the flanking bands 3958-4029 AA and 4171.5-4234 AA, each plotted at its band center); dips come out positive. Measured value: -3.8 AA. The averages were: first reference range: 6.85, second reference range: 8.13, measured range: 8.1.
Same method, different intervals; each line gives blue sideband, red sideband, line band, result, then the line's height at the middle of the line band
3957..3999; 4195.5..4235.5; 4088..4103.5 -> -2.89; 6.98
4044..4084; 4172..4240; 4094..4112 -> -0.09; 7.95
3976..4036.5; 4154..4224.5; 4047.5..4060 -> -0.29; 7.98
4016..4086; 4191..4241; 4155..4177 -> -1.65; 8.06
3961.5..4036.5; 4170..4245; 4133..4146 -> -0.81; 7.74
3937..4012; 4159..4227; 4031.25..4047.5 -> -2.12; 6.83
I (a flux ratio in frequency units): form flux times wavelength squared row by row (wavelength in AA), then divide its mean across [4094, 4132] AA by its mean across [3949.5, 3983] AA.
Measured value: 1.74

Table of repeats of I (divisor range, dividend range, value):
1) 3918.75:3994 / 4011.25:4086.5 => 1.63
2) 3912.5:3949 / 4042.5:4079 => 1.83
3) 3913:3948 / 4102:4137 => 2.08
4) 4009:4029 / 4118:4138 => 1.07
